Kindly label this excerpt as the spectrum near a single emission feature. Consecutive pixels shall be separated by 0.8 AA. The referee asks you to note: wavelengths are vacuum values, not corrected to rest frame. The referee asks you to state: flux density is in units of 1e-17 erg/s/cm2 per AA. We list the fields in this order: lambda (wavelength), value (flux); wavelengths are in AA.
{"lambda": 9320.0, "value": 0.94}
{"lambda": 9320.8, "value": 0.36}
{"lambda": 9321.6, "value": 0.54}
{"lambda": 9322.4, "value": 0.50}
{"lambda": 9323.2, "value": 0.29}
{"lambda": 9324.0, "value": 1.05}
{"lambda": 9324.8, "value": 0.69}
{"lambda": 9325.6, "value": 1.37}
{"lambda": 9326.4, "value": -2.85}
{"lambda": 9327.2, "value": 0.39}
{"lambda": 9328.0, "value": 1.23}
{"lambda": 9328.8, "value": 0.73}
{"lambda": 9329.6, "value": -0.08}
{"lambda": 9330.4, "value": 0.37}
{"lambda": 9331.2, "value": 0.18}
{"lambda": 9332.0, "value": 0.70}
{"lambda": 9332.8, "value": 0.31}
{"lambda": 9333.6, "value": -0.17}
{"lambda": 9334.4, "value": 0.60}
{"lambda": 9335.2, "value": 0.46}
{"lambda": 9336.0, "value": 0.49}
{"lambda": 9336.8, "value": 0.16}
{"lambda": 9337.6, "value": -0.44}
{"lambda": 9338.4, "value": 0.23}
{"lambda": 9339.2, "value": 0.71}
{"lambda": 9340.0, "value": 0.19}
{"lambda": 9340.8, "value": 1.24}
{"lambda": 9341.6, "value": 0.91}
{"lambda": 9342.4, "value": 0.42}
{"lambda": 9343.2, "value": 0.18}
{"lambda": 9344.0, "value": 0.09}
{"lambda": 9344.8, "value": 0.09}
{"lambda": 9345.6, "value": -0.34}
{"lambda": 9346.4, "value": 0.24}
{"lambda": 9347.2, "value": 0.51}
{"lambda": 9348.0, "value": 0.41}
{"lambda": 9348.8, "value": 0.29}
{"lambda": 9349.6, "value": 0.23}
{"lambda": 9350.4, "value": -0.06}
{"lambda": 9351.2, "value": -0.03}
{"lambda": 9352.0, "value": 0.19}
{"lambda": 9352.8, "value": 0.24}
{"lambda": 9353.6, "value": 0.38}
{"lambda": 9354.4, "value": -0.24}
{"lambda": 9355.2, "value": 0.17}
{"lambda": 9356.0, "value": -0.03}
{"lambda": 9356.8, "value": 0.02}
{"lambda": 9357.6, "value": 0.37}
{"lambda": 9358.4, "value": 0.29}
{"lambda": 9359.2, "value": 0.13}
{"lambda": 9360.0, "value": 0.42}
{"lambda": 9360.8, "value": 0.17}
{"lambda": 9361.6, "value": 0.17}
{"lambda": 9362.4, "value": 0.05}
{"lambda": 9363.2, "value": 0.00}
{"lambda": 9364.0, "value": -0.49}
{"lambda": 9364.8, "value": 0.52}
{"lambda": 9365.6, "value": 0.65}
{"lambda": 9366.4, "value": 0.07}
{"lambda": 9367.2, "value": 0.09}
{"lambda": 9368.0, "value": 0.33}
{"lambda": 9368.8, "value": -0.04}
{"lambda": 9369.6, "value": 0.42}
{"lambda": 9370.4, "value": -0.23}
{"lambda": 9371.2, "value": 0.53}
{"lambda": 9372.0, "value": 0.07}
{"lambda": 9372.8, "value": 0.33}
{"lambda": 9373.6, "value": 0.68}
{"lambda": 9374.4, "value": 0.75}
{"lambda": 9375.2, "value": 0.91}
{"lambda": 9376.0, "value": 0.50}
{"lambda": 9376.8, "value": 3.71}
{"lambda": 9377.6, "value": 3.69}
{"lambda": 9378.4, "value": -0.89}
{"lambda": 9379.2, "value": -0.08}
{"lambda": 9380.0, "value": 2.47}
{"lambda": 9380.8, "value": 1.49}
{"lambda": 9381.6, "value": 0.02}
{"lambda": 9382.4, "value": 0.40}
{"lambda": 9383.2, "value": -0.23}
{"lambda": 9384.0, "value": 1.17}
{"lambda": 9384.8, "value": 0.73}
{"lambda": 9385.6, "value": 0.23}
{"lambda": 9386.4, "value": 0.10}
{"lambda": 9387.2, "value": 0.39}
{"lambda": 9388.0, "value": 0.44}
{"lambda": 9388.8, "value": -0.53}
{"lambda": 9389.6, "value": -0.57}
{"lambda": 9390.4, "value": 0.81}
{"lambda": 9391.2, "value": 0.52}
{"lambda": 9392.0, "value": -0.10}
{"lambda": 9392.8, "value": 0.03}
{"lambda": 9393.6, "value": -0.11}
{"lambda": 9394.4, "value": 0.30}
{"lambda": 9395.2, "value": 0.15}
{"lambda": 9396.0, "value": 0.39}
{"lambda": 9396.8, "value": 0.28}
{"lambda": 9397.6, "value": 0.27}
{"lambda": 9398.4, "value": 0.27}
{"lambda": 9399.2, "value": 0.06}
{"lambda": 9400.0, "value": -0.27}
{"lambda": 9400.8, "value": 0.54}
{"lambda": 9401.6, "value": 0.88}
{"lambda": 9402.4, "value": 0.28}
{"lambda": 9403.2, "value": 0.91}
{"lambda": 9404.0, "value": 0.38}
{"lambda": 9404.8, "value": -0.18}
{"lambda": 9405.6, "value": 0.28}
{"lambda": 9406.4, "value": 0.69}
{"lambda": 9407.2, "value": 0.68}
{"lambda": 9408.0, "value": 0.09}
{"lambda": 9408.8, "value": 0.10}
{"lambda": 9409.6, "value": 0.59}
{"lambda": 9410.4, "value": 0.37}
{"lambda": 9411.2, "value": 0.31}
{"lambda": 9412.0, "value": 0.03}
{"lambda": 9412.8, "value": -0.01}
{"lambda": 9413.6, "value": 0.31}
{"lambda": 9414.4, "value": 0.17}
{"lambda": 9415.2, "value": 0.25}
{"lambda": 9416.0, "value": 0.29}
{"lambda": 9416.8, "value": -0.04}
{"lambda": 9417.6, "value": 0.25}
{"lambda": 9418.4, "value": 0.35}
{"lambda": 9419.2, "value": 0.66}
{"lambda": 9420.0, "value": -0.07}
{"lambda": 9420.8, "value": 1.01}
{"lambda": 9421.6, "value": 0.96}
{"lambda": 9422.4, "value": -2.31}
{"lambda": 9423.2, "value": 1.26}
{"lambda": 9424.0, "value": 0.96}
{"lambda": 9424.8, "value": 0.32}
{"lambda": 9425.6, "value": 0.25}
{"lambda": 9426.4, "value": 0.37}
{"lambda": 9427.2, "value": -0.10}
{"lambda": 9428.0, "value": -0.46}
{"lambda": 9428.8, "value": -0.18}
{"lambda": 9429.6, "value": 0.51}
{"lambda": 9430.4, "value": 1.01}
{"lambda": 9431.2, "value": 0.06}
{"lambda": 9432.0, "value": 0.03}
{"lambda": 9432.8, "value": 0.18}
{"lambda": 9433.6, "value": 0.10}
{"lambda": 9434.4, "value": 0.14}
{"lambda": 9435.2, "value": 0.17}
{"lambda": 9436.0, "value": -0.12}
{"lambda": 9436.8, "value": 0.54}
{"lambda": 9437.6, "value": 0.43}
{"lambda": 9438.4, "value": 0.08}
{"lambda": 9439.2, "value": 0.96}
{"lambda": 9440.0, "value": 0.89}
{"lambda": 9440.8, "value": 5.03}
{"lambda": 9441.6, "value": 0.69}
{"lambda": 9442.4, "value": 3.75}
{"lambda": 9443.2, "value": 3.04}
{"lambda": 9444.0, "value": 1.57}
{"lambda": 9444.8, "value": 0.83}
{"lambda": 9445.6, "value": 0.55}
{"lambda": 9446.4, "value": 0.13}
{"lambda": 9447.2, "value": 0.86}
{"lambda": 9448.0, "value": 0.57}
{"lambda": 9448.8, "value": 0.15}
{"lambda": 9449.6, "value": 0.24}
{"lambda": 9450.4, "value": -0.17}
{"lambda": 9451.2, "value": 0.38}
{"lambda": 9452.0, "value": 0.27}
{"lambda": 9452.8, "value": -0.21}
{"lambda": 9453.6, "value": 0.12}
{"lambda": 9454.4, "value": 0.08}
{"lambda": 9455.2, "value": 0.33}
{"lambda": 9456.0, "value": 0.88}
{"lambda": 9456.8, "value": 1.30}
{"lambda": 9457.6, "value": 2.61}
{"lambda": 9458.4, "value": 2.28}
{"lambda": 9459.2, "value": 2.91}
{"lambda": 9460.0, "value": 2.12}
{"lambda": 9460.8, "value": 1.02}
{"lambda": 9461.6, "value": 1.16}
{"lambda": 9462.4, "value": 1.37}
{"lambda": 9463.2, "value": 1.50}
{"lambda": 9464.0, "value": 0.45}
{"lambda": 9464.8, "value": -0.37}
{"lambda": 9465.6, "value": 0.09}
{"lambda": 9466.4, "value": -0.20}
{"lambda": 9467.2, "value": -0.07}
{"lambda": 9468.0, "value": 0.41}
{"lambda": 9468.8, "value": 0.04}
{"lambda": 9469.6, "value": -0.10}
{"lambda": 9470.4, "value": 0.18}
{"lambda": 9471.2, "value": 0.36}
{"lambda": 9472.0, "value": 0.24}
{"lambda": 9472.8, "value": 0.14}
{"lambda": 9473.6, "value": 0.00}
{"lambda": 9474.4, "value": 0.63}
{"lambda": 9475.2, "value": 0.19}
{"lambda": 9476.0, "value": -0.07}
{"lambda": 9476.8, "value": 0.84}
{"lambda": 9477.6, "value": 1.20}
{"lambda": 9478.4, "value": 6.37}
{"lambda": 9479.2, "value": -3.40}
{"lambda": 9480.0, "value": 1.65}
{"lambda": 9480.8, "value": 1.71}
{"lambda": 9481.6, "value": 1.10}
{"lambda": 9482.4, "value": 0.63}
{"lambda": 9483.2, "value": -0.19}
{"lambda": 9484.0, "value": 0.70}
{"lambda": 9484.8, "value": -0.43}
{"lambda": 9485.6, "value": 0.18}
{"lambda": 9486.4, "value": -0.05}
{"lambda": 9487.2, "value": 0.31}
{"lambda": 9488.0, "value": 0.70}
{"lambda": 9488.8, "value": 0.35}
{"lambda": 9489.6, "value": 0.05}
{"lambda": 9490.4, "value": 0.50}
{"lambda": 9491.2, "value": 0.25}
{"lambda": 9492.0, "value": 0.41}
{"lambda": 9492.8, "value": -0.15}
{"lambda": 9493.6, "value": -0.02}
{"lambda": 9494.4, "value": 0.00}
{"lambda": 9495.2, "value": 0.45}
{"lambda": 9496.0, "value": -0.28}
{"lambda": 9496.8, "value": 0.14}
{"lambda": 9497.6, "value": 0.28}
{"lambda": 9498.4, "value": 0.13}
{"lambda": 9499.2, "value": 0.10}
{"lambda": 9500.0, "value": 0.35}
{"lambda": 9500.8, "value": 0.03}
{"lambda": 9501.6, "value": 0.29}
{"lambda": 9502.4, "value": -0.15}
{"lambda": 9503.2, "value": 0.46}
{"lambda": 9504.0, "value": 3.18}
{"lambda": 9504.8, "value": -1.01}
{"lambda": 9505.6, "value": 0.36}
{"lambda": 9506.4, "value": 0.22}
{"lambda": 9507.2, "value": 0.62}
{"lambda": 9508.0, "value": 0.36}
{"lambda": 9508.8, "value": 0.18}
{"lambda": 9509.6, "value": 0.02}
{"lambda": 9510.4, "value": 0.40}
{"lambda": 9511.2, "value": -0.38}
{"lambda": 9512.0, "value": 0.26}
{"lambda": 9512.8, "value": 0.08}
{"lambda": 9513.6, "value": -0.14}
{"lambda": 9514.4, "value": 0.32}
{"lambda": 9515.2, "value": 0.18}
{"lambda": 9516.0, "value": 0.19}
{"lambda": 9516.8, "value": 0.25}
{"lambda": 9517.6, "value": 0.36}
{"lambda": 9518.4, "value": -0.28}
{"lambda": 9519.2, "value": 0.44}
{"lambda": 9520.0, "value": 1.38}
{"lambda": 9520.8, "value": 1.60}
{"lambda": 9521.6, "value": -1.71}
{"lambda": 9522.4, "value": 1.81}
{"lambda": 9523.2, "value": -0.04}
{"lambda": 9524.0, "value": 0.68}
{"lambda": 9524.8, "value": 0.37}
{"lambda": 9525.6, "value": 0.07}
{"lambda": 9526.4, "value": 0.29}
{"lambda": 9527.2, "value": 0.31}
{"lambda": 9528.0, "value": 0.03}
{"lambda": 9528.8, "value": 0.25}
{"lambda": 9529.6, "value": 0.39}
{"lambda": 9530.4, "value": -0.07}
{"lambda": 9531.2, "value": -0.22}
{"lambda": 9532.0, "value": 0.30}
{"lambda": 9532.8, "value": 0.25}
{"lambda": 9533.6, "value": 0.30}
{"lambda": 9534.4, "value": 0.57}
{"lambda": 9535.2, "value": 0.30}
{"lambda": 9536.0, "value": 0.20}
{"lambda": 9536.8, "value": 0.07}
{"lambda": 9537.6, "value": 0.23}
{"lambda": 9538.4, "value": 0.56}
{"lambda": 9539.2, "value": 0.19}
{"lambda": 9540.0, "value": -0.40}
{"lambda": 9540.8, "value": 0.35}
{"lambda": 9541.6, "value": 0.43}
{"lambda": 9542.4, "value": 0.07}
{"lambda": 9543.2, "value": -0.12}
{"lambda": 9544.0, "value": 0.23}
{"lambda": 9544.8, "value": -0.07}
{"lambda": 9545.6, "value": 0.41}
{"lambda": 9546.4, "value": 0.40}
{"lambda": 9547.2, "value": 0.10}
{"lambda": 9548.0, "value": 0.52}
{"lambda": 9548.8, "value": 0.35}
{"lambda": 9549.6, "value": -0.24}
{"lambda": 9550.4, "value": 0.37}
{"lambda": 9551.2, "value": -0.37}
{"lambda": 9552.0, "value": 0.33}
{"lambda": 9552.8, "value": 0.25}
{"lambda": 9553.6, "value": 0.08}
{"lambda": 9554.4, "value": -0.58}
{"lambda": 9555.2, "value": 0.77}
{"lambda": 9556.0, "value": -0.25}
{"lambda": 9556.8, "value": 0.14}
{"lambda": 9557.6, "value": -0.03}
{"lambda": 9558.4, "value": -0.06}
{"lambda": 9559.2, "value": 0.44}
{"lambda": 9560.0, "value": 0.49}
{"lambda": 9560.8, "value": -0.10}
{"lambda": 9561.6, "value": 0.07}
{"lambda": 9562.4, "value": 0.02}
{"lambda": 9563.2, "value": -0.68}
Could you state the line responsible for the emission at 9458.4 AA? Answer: H-beta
